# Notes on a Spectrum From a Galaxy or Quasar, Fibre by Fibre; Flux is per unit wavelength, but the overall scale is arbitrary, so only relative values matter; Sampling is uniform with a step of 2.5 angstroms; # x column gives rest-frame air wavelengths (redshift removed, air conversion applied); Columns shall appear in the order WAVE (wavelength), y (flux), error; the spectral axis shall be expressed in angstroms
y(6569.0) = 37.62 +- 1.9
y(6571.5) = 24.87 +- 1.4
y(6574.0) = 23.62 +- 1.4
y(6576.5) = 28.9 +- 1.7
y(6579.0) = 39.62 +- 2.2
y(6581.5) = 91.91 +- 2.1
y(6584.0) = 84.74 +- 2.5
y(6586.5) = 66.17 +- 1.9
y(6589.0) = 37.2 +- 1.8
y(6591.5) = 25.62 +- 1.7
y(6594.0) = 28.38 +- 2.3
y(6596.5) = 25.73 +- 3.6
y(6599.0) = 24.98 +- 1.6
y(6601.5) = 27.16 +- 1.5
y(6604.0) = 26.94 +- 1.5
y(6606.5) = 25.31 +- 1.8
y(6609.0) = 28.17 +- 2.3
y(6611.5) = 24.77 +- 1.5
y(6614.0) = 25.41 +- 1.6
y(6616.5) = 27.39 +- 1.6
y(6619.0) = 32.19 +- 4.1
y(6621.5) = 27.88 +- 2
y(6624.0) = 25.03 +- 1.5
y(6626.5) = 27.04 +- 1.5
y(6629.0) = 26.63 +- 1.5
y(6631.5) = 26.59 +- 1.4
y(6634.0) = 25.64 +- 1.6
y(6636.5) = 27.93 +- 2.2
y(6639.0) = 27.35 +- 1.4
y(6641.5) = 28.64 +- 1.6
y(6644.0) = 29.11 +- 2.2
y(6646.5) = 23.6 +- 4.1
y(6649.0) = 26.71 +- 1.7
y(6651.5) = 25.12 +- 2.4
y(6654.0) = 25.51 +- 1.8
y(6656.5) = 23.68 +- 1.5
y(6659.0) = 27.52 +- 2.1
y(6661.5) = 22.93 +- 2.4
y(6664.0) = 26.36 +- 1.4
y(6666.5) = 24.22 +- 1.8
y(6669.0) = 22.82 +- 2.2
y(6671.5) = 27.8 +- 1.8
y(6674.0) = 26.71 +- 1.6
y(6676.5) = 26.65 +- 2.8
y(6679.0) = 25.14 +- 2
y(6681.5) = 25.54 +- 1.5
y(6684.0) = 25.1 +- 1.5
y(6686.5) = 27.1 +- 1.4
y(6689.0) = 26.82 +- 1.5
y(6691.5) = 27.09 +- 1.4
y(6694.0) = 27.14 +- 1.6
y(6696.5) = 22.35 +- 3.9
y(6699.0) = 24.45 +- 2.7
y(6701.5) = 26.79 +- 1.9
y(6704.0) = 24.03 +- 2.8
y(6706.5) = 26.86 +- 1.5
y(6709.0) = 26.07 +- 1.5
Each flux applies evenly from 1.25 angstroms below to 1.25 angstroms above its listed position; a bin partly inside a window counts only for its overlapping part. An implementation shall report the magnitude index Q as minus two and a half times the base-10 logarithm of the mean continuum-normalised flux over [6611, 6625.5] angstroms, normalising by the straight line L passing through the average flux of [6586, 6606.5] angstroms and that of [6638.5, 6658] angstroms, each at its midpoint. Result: 0.07 mag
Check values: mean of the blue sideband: 31.1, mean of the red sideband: 26.2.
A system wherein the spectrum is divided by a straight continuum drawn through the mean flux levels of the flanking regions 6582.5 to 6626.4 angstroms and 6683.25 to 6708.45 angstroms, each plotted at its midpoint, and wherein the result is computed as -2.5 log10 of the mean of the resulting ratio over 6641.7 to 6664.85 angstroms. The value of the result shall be 0.14 mag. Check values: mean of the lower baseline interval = 33.3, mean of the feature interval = 25.7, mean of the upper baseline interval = 25.8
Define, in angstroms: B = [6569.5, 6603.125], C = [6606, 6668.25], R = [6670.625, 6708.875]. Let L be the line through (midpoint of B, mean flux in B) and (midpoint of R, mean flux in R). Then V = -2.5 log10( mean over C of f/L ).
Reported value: 0.249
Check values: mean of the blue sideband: 40.5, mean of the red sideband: 26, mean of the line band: 26.4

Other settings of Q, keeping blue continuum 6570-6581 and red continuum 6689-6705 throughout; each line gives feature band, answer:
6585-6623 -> 0.047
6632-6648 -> 0.089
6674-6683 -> 0.034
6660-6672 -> 0.119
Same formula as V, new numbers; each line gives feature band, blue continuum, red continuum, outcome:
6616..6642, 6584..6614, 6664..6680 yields 0.09 mag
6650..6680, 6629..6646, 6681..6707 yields 0.05 mag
